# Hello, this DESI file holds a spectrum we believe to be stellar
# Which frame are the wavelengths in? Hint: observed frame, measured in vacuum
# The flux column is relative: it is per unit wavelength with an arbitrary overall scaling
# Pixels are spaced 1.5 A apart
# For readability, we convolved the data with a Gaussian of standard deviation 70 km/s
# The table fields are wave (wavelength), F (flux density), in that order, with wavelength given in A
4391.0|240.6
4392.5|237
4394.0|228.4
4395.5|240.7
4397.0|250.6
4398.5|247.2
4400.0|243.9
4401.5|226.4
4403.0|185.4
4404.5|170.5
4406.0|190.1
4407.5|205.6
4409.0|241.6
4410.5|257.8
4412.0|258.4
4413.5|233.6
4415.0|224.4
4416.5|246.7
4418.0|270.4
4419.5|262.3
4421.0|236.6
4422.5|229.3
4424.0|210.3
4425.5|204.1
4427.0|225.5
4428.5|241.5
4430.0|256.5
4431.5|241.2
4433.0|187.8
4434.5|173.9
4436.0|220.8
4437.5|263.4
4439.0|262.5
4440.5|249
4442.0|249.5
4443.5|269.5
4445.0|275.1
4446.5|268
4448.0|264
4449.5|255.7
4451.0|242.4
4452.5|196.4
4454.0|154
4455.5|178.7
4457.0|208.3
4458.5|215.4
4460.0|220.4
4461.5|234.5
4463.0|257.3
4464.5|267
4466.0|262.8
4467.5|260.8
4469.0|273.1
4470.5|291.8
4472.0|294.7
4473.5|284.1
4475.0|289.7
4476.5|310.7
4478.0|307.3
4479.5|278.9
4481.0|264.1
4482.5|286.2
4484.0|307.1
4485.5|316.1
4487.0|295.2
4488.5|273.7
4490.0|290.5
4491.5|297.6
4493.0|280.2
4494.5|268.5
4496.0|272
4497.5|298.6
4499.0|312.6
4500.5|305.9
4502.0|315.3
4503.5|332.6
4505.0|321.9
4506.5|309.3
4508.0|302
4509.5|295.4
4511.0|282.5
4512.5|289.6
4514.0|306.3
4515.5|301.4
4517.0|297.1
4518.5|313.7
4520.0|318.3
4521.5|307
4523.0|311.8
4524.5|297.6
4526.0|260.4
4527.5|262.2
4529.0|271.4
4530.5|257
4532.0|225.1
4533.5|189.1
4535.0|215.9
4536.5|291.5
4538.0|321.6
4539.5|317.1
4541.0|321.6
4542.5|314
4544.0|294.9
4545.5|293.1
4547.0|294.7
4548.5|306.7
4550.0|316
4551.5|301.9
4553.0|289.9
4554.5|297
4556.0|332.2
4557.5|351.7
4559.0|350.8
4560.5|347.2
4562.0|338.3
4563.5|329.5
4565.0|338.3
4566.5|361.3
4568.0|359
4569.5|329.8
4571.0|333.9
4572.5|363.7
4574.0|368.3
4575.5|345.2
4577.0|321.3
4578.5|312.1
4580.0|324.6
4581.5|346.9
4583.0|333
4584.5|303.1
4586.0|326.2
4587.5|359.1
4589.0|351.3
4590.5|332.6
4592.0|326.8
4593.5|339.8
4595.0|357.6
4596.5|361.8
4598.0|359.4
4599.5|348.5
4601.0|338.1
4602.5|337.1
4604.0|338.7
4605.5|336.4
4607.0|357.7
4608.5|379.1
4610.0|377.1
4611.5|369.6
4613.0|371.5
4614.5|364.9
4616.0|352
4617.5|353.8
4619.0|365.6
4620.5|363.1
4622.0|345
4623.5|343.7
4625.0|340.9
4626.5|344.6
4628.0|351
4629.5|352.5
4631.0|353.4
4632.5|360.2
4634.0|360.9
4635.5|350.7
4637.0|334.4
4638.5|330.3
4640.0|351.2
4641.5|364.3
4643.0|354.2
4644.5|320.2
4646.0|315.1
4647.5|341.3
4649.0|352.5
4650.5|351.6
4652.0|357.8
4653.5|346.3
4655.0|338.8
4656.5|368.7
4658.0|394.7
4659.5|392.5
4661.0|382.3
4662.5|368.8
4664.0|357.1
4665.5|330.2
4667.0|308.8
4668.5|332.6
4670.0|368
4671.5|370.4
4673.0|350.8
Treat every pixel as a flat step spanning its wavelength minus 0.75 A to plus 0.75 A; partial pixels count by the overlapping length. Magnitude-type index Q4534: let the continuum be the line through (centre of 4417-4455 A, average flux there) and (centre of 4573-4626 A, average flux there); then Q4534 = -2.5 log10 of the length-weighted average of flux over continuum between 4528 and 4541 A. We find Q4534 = 0.15 mag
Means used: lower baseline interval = 236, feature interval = 265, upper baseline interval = 347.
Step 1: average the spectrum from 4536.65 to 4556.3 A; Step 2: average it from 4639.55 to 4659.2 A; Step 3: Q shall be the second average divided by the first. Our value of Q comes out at 1.15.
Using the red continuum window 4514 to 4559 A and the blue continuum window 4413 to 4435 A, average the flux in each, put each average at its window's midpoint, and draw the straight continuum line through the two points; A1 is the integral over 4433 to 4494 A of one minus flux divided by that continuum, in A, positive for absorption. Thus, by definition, -1.45 A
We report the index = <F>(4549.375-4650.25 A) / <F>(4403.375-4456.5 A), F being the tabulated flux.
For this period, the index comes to 1.5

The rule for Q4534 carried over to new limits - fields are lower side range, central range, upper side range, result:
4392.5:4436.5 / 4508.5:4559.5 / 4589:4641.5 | 0.029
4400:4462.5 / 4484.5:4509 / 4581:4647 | -0.104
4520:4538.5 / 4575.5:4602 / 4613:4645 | -0.066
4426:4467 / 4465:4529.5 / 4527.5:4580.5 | -0.088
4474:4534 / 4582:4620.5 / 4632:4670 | -0.061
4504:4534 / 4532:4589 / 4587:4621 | 0.003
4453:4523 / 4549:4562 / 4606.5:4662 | -0.027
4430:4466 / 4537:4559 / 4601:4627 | -0.018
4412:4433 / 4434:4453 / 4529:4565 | 0.000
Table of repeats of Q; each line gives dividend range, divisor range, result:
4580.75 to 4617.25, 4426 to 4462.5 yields 1.51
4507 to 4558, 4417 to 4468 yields 1.24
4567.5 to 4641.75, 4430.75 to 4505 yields 1.32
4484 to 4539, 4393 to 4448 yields 1.23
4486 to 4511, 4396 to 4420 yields 1.28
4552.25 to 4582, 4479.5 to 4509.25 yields 1.14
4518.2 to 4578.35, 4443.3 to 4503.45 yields 1.15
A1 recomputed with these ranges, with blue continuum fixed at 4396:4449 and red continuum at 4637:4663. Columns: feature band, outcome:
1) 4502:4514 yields -1.1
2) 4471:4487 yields -1.7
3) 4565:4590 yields -1.9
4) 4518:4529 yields -0.2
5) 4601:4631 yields -1.6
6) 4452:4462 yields 2.1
